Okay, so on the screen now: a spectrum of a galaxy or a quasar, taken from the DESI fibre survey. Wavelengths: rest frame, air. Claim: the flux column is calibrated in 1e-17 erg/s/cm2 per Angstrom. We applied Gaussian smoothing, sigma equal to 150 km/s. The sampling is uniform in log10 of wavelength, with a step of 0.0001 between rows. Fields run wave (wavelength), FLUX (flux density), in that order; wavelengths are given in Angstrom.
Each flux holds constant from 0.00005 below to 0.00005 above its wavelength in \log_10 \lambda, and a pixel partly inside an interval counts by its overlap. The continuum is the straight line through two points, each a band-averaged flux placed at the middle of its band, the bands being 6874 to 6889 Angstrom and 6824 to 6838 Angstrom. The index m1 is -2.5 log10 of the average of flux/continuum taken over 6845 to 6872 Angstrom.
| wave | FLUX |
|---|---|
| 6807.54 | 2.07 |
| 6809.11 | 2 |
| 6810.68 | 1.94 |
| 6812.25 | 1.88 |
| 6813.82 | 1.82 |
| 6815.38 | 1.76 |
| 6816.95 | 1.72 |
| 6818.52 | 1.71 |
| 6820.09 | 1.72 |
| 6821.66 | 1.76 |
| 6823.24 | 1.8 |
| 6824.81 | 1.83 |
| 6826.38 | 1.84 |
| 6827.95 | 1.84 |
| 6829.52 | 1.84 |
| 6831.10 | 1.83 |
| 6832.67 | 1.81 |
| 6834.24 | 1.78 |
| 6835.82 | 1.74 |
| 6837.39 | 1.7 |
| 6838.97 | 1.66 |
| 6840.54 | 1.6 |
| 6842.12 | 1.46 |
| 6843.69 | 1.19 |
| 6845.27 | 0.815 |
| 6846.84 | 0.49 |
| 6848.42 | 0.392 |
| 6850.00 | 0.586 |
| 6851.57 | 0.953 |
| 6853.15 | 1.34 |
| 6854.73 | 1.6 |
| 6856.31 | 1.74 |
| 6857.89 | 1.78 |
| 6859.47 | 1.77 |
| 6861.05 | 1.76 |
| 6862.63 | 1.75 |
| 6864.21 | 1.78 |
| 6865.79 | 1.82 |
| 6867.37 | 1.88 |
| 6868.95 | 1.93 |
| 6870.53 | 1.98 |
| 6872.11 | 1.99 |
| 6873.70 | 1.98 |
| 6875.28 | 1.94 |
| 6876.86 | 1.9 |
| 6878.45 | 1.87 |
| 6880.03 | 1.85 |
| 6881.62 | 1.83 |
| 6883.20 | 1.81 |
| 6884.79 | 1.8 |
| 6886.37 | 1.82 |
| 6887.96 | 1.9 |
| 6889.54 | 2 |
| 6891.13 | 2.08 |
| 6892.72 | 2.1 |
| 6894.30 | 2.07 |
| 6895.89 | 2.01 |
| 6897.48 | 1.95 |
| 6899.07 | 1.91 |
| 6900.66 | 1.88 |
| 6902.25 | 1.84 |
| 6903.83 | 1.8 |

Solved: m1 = 0.25 mag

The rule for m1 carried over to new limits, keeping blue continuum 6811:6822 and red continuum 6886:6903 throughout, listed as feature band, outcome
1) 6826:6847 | 0.162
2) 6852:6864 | 0.133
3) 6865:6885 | 0.013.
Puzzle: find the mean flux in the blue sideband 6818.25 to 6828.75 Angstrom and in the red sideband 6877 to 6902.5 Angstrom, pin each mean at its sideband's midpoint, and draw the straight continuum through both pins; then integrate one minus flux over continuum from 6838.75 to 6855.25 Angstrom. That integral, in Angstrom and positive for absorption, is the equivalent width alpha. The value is 6.9 Angstrom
